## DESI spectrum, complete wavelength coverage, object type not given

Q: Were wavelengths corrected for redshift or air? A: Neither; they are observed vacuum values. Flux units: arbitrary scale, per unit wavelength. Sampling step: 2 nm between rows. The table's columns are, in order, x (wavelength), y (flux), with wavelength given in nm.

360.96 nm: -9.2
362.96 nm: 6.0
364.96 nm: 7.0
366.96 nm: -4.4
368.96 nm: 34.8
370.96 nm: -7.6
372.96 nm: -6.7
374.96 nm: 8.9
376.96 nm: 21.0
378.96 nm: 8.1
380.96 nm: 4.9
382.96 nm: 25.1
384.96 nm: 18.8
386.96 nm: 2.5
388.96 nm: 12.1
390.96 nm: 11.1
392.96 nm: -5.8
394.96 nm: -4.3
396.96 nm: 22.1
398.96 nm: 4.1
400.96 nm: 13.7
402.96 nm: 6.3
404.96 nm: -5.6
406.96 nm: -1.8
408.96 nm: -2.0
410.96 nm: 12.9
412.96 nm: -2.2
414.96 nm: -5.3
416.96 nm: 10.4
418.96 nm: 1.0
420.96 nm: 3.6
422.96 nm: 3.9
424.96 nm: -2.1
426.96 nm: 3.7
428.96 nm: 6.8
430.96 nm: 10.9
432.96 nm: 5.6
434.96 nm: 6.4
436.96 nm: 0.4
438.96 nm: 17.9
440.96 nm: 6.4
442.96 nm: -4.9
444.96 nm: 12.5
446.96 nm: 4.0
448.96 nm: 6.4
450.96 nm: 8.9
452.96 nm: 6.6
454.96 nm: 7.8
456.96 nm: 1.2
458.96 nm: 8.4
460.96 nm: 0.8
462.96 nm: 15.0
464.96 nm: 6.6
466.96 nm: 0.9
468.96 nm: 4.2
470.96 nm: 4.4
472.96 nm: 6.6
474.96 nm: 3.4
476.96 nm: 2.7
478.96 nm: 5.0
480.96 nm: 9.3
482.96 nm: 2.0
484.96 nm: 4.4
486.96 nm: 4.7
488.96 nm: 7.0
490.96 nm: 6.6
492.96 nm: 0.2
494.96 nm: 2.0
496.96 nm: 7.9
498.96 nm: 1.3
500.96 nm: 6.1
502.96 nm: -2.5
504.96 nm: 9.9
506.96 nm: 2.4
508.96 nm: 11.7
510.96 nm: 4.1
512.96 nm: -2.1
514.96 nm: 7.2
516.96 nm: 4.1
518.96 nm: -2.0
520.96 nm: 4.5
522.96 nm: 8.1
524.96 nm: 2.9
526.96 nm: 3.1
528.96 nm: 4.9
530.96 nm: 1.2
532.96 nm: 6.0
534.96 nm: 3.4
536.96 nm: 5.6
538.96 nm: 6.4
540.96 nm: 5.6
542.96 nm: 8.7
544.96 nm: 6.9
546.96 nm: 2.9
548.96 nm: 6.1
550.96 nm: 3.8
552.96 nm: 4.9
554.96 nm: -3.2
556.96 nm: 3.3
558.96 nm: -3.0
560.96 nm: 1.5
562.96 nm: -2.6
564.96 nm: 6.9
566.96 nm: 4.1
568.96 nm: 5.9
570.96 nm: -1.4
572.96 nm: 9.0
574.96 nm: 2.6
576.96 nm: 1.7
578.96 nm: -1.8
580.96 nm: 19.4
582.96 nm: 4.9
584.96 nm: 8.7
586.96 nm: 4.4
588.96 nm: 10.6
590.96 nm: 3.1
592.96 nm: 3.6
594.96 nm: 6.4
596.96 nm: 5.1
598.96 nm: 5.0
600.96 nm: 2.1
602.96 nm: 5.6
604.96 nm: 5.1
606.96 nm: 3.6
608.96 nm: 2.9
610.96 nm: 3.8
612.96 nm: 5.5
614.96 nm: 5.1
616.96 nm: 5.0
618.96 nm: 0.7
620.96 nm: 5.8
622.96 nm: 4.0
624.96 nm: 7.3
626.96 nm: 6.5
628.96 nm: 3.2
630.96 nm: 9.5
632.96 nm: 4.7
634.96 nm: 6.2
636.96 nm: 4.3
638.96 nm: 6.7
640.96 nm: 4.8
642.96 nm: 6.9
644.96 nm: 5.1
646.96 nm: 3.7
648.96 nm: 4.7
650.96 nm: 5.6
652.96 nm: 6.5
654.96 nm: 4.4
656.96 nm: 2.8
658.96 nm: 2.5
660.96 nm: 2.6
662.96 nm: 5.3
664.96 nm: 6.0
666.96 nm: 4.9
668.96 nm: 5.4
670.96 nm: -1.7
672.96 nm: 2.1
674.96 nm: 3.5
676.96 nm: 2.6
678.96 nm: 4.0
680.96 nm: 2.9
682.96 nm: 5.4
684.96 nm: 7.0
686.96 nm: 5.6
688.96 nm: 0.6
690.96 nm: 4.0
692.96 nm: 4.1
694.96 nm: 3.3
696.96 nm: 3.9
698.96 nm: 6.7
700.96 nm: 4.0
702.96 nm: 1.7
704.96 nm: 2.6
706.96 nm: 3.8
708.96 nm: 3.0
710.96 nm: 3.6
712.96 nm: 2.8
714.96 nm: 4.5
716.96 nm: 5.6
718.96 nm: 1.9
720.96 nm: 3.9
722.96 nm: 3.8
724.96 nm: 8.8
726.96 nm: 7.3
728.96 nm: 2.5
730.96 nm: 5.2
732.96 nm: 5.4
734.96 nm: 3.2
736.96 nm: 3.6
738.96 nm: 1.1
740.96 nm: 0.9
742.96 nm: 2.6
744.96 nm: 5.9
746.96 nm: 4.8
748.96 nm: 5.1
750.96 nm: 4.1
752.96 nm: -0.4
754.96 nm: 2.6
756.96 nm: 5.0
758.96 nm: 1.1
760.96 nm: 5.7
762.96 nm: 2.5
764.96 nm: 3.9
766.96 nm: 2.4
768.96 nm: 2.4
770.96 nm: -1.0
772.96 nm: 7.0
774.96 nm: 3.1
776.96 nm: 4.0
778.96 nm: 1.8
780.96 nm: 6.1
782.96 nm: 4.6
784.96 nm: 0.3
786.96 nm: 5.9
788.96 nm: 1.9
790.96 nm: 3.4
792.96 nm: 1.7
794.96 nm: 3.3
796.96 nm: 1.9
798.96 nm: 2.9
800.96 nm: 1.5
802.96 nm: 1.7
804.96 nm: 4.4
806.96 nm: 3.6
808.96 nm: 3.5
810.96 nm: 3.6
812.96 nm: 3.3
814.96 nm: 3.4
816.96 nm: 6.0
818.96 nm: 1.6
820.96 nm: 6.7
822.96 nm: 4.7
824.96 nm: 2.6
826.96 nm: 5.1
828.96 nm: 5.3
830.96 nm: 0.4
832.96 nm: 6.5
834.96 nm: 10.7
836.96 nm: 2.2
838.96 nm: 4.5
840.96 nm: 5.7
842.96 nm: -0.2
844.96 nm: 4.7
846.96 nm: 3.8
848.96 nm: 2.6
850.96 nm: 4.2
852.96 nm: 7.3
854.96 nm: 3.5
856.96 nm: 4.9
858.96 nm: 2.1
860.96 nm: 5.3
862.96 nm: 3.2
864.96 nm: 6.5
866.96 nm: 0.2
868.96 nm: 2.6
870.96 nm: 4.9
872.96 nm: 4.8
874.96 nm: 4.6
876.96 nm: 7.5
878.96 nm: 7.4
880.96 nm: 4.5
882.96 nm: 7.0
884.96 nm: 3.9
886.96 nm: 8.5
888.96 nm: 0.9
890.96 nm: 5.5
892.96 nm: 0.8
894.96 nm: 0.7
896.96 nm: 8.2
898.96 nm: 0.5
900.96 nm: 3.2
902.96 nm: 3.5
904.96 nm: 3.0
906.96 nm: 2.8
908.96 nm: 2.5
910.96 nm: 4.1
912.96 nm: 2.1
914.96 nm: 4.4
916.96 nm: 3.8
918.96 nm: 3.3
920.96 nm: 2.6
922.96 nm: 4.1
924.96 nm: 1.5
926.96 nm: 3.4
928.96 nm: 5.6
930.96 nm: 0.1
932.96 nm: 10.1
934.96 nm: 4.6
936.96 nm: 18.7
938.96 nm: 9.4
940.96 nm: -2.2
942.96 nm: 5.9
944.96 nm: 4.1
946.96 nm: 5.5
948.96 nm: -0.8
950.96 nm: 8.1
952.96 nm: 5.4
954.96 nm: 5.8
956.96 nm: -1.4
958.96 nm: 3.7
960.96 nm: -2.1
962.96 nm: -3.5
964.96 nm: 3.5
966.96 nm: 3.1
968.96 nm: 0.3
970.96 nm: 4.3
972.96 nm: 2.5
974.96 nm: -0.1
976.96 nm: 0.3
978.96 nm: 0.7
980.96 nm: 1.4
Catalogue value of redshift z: 1.685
